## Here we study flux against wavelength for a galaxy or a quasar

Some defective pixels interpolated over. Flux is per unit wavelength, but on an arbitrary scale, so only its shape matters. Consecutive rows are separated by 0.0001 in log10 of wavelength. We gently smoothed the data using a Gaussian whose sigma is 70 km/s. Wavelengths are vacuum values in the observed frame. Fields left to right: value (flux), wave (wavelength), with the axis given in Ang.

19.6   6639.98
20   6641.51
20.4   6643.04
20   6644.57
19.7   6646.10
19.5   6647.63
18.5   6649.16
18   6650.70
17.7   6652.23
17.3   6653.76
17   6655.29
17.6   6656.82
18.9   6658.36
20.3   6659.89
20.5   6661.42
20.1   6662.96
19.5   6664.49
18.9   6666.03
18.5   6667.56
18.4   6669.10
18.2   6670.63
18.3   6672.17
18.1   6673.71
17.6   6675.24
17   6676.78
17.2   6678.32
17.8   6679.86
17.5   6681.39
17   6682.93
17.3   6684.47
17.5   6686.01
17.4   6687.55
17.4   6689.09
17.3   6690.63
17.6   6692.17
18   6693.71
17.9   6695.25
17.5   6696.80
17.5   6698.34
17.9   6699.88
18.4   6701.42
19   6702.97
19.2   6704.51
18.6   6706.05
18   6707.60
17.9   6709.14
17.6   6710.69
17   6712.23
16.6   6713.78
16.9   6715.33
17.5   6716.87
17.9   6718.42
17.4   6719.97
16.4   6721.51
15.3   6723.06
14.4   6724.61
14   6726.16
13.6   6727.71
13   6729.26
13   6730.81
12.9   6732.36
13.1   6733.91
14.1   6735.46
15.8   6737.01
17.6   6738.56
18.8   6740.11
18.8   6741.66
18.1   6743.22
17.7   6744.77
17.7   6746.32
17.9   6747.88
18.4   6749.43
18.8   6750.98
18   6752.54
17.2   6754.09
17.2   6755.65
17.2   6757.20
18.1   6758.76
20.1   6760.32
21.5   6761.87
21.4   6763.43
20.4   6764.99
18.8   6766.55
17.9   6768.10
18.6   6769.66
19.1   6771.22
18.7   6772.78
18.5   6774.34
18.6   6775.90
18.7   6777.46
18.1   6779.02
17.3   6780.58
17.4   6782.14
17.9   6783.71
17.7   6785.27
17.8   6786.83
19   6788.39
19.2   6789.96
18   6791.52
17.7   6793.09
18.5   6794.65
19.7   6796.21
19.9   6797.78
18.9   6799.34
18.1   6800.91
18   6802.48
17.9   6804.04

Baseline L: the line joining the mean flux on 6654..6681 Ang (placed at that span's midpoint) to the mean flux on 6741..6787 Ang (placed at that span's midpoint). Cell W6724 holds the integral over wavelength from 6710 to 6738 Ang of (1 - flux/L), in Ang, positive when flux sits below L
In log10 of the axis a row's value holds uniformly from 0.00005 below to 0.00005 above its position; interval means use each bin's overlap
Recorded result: 4.7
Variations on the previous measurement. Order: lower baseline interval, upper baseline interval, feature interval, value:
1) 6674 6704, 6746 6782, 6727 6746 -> 2.8 Ang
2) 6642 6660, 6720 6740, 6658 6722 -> -5.0 Ang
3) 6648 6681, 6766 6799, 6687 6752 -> 5.3 Ang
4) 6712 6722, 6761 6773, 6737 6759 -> 0.9 Ang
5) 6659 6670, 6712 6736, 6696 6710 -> -1.3 Ang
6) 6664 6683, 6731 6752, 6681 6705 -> -0.1 Ang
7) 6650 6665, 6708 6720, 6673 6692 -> 0.7 Ang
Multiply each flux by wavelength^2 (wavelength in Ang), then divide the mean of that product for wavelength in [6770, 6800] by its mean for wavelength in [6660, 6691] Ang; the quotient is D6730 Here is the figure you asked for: 1.1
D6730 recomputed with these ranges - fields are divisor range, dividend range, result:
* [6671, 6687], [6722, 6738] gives 0.81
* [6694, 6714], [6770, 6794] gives 1.04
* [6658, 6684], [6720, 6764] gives 0.93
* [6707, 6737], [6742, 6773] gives 1.21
